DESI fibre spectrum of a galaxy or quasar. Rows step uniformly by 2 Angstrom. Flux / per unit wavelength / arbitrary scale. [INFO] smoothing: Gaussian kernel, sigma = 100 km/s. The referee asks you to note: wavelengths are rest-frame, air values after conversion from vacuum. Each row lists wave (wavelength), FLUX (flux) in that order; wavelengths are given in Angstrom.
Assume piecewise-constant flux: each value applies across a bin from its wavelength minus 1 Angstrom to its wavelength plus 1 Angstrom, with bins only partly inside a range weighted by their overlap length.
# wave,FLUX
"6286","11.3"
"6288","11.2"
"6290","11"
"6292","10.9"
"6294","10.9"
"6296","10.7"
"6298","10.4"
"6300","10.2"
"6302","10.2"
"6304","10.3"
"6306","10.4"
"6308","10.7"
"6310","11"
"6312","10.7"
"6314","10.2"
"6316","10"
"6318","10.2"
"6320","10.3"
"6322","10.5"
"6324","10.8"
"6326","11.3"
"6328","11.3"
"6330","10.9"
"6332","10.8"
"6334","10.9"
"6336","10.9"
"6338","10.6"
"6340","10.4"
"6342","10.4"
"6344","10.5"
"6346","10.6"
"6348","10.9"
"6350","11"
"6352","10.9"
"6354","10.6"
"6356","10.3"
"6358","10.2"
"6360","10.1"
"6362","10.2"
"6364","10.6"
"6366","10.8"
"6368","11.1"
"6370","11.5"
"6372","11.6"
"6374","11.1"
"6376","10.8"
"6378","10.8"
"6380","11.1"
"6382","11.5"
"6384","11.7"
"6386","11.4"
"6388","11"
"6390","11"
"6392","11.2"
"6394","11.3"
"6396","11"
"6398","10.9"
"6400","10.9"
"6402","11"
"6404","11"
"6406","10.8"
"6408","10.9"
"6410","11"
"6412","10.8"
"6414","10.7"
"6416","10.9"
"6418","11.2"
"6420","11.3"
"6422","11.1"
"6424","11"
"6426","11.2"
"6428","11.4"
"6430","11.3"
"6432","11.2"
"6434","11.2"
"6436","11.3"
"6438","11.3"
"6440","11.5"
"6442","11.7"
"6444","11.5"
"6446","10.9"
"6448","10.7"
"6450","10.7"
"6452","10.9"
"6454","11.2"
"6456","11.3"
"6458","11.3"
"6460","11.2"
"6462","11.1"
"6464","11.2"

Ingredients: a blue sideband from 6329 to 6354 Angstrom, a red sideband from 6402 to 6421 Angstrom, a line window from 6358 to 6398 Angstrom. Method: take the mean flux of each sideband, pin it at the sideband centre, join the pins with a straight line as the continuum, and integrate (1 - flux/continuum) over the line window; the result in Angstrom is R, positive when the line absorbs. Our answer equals -0.6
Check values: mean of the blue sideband 10.7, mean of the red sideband 11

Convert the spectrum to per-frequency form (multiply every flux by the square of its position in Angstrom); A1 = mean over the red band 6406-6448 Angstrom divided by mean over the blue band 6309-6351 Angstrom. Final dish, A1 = 1.08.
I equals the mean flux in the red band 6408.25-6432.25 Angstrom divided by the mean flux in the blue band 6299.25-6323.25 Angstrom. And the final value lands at 1.1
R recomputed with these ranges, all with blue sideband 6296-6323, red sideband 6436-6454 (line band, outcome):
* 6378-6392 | -0.5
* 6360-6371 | -0.1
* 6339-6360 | 0.1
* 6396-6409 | 0.0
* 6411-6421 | 0.0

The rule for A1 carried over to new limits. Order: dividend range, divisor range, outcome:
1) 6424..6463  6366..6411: 1.03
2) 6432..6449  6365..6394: 1.03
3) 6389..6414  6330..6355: 1.04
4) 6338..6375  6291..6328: 1.03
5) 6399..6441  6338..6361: 1.08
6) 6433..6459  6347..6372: 1.07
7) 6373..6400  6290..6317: 1.09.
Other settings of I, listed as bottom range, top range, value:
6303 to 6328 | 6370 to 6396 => 1.06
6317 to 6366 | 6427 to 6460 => 1.05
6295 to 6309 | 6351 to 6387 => 1.05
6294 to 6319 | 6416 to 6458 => 1.07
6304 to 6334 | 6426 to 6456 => 1.05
